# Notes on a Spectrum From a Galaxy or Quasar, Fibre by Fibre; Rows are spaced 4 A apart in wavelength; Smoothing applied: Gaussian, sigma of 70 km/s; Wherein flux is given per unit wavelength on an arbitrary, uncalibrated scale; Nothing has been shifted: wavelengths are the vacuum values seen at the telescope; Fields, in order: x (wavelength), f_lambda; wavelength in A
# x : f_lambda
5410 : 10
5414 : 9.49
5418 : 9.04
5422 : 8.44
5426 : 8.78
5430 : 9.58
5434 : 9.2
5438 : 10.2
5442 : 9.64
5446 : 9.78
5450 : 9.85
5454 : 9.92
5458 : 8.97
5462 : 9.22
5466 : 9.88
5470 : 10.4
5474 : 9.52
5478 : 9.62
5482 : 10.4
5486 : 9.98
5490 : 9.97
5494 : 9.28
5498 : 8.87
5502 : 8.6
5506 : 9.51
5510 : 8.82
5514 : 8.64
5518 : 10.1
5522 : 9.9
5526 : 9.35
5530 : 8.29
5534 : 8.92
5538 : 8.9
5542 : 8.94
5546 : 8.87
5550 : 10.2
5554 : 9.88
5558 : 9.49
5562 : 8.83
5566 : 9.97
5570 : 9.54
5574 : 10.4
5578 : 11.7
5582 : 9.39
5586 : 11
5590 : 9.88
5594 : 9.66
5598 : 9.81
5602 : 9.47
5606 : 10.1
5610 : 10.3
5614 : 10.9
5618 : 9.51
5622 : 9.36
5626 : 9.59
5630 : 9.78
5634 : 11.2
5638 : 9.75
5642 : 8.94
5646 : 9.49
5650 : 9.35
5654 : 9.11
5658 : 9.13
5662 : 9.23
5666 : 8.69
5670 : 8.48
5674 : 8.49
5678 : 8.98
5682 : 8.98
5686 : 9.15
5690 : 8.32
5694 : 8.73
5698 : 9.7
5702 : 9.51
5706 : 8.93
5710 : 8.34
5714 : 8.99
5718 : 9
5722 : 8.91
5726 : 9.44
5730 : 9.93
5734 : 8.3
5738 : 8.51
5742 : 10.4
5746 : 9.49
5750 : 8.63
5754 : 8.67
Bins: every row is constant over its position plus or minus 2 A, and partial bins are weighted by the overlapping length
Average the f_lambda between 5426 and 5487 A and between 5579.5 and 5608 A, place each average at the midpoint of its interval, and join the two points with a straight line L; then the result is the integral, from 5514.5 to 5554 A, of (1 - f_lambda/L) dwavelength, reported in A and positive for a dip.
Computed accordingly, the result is 2.2 A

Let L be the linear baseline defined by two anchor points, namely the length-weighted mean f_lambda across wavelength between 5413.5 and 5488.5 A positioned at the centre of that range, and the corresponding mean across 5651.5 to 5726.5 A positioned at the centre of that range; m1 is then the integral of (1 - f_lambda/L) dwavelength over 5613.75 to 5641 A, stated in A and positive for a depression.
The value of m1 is -2.41 A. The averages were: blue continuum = 9.58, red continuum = 8.95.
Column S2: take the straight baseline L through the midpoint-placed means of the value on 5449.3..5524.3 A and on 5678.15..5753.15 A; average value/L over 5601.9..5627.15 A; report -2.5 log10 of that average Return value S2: -0.07 mag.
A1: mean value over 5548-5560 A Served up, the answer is 9.86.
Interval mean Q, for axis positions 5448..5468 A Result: 9.57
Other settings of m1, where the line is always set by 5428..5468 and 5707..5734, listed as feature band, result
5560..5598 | -2.8 A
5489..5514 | 1.1 A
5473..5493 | -0.7 A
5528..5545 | 1.2 A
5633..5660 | -0.9 A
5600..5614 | -1.2 A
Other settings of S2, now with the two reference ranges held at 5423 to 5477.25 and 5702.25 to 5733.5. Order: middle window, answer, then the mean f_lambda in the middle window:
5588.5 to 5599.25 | -0.05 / 9.78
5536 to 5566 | 0.01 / 9.35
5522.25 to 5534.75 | 0.05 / 8.99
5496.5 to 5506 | 0.07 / 8.89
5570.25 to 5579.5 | -0.15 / 10.7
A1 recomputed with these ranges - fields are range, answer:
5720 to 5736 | 9.14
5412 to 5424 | 8.99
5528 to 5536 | 8.61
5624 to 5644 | 9.85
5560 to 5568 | 9.4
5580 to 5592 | 10.1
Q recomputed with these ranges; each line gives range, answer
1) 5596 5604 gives 9.64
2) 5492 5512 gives 9.02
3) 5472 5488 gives 9.88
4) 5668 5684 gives 8.73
